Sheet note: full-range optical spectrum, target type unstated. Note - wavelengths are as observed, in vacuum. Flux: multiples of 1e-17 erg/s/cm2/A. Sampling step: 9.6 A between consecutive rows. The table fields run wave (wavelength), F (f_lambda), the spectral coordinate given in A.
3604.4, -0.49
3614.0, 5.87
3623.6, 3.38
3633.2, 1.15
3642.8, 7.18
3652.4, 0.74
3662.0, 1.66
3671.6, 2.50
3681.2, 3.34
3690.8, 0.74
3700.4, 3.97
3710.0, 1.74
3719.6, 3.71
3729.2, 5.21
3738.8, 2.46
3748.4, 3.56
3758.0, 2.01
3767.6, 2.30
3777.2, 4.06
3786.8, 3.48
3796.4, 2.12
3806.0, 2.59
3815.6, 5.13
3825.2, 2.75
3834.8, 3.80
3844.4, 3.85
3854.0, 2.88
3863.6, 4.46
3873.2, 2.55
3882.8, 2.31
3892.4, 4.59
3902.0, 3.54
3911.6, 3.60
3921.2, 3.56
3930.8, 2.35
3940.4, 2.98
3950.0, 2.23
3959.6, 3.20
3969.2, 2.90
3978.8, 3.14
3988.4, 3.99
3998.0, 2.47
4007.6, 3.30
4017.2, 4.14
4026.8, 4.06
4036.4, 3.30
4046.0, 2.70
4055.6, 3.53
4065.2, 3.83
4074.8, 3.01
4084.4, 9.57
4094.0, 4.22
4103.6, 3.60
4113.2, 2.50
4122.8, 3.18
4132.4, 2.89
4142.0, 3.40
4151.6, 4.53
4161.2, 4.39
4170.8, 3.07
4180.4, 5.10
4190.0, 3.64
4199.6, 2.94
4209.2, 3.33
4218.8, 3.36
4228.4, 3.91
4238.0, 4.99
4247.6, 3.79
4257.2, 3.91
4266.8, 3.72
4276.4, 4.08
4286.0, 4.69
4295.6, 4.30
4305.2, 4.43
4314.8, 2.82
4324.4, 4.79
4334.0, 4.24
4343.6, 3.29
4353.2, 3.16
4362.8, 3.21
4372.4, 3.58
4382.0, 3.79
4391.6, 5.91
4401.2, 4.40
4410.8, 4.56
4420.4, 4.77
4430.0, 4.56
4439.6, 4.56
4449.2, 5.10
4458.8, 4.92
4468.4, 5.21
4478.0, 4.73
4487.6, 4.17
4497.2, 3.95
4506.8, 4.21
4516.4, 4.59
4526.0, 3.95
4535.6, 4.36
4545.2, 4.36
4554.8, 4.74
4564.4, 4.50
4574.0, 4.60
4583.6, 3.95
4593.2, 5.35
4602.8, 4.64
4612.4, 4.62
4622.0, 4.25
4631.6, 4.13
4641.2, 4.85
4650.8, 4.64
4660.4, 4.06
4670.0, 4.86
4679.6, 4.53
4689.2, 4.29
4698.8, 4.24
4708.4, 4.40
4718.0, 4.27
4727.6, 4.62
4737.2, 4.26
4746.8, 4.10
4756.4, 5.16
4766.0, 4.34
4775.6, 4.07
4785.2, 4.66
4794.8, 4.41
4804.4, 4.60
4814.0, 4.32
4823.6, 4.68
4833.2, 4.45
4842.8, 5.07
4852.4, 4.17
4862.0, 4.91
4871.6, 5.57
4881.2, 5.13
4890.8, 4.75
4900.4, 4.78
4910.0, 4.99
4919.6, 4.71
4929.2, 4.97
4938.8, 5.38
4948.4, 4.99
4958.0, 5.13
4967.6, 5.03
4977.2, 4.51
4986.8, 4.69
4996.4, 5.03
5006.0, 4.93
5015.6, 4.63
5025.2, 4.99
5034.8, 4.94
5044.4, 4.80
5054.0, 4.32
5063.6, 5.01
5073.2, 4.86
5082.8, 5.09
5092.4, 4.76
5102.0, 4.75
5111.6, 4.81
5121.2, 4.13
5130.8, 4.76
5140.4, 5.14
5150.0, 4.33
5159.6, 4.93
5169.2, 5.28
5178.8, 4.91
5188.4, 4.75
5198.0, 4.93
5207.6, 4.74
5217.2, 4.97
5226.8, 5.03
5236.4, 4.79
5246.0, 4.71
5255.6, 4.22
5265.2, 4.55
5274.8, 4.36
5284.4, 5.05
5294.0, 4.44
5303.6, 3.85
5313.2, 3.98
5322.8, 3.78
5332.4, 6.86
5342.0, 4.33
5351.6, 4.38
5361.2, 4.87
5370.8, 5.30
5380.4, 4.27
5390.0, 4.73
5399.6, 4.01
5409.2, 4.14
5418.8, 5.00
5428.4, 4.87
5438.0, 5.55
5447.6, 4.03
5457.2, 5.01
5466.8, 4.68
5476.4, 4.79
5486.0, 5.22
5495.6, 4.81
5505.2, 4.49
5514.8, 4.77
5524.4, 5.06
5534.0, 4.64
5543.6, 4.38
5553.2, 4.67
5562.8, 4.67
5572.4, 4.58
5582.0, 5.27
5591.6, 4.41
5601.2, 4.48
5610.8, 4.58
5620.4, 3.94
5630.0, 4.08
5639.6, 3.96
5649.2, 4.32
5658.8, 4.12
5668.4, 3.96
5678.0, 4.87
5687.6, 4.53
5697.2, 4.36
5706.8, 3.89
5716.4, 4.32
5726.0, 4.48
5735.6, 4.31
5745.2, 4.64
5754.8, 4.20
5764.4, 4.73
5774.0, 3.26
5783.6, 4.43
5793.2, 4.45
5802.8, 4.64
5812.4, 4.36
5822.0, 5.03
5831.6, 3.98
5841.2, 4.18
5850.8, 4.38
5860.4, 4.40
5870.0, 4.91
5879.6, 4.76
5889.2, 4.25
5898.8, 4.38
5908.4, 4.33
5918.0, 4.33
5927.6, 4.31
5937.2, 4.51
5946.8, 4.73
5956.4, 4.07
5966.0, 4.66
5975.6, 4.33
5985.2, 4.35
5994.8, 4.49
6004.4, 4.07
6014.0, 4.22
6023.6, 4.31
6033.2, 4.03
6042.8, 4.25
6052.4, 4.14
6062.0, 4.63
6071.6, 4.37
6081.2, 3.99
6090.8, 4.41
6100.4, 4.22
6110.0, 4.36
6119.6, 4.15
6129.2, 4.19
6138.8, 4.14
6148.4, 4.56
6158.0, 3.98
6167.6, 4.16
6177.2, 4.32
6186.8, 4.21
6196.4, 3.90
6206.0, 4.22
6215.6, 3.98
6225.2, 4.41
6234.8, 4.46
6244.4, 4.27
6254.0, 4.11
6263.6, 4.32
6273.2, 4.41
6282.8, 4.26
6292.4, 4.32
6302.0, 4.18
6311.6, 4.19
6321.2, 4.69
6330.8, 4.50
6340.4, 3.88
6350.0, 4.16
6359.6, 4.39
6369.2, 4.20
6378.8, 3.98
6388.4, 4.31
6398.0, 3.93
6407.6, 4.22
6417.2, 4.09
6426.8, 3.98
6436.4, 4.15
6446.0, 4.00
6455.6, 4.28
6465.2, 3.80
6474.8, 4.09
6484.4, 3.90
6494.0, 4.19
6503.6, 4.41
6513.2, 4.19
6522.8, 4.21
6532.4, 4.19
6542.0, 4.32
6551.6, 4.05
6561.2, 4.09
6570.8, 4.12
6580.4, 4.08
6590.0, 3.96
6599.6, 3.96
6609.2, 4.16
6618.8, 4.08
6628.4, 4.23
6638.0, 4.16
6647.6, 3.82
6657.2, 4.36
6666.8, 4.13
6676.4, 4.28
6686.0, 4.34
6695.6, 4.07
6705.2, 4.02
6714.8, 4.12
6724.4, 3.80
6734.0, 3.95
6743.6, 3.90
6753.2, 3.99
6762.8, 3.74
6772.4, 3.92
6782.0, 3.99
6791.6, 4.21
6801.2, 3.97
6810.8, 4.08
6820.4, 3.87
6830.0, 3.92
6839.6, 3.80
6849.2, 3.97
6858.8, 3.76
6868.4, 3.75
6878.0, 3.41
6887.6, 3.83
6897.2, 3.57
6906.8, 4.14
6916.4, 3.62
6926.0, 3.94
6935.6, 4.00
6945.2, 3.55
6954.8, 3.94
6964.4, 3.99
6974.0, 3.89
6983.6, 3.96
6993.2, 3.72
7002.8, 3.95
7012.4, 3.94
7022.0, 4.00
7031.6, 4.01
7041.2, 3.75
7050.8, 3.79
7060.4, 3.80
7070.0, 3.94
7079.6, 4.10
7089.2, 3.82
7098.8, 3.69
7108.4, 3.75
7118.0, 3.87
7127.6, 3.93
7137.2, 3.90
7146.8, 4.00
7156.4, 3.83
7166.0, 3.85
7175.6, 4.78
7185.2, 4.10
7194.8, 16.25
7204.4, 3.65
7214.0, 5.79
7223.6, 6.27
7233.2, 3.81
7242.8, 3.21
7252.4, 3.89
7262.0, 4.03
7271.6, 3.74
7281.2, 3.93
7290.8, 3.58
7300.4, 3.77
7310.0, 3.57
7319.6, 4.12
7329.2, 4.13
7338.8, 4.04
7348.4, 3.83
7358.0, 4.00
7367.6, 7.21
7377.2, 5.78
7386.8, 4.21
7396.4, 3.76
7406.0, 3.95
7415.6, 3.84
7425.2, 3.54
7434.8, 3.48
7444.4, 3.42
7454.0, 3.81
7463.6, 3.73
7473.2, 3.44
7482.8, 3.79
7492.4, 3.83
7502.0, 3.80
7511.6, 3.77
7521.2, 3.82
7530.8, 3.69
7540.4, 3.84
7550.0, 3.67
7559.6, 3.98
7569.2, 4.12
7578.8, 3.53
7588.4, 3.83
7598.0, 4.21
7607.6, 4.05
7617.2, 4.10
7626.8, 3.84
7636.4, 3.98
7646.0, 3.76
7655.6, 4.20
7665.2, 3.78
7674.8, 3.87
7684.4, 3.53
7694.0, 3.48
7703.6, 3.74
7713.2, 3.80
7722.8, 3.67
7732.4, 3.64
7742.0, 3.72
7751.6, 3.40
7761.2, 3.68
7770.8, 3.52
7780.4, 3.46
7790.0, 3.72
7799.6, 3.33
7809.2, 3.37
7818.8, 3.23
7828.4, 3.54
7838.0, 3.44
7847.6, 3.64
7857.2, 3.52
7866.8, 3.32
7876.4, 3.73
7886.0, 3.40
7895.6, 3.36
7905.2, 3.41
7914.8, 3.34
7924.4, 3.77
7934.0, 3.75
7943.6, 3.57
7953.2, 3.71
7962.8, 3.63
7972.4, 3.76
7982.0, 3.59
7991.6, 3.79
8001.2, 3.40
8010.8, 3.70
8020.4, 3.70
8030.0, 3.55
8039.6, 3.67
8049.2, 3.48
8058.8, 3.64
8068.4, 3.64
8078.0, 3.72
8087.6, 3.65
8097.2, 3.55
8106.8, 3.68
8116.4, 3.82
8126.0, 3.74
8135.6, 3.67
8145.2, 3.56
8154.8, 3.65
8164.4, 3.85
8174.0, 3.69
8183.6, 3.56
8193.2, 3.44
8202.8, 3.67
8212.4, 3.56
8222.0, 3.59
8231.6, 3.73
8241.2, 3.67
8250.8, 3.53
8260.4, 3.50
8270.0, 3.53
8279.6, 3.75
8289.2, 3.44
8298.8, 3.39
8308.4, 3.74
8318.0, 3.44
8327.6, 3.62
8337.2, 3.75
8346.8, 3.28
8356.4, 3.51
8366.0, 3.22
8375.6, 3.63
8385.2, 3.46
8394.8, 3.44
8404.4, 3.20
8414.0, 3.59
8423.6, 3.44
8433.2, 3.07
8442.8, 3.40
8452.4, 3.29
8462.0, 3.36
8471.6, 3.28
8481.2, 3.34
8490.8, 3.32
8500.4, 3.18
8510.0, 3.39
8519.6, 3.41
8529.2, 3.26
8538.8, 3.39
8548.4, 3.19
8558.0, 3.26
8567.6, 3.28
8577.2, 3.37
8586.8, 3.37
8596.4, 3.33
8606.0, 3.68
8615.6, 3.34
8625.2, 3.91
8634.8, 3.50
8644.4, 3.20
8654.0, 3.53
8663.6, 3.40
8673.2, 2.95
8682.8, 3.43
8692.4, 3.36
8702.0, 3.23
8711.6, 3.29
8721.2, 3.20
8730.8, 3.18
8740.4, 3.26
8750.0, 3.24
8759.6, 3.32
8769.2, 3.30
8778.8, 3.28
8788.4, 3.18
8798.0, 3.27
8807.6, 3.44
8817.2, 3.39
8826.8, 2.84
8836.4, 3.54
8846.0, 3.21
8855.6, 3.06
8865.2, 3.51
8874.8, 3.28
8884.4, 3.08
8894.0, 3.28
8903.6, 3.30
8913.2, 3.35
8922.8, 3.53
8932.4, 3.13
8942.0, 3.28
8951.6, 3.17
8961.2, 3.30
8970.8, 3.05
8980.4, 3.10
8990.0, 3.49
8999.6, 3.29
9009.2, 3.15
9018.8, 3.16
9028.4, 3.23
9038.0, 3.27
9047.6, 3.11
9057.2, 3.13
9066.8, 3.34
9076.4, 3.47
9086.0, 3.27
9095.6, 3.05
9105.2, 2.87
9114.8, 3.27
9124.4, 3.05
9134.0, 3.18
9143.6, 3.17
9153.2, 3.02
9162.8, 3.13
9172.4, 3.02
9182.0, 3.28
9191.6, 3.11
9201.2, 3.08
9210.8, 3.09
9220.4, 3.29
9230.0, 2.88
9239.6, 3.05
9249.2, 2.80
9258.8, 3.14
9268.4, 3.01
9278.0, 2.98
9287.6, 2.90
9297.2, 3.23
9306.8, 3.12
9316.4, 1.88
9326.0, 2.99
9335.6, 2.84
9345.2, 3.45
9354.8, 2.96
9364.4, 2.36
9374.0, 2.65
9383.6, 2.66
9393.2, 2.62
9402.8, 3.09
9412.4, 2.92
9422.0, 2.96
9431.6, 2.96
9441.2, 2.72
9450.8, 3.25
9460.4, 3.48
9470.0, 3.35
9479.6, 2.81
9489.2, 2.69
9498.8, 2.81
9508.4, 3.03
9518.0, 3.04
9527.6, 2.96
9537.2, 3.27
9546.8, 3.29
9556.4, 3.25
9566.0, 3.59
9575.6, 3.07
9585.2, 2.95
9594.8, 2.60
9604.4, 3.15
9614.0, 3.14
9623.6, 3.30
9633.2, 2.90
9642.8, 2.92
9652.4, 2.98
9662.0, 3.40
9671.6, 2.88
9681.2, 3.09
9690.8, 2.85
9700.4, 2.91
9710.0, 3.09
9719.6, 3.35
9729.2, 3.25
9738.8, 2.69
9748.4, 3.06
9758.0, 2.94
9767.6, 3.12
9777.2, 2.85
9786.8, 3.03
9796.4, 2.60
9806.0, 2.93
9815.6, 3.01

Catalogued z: 0.10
